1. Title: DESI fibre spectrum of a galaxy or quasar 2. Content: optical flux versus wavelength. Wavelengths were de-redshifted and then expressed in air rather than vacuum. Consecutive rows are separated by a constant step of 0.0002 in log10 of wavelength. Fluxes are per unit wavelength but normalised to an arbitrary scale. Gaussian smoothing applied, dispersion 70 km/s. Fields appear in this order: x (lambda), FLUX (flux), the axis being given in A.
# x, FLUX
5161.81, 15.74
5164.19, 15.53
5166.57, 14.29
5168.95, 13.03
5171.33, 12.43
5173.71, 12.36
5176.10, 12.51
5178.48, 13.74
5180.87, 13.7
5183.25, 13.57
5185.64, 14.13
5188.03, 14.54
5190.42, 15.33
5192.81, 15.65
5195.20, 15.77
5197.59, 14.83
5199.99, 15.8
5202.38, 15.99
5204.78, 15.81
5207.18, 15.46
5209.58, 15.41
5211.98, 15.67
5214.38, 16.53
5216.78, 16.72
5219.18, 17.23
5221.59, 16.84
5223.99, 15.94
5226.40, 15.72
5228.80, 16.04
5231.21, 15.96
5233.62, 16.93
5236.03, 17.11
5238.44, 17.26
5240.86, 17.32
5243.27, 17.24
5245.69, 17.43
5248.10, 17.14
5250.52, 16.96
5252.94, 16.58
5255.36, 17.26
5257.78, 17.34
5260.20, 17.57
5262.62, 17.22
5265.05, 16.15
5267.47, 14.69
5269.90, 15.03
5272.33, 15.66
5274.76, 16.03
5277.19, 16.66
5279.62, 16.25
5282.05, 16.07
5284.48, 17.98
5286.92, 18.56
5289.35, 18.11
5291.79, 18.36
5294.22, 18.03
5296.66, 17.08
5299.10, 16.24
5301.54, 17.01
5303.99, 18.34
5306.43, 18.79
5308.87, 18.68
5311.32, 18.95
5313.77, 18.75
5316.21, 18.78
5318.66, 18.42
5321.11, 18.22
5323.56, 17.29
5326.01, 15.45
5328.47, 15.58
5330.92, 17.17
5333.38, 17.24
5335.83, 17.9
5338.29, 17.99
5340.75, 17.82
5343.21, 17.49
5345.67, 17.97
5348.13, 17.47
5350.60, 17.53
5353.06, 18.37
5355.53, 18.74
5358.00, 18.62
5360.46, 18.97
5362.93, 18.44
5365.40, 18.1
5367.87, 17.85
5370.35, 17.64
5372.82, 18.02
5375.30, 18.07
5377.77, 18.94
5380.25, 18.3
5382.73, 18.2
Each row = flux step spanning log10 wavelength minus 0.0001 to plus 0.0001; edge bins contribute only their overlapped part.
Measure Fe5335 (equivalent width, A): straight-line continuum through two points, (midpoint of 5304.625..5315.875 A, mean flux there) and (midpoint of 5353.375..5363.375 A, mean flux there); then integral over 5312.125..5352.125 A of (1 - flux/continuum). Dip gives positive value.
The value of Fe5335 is 2.45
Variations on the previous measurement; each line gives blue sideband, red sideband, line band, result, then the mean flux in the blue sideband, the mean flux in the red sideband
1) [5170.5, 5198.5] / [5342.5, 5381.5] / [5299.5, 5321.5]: -1.8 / 14.1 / 18.2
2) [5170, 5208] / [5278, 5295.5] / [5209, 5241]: -1.7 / 14.5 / 17.6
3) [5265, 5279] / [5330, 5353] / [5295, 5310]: -1.0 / 15.7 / 17.7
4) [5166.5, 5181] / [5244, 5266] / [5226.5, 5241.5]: -0.6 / 13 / 17.1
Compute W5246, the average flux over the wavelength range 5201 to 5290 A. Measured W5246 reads 16.6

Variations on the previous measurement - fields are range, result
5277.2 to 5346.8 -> 17.6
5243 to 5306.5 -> 17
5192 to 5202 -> 15.6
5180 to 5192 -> 14.3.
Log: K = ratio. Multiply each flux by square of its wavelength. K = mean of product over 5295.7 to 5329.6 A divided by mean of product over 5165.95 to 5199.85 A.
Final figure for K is 1.3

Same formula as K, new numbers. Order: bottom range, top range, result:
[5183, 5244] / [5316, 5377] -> 1.17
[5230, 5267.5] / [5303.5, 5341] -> 1.08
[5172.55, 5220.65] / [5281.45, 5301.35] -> 1.21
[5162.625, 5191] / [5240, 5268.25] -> 1.27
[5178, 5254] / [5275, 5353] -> 1.14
